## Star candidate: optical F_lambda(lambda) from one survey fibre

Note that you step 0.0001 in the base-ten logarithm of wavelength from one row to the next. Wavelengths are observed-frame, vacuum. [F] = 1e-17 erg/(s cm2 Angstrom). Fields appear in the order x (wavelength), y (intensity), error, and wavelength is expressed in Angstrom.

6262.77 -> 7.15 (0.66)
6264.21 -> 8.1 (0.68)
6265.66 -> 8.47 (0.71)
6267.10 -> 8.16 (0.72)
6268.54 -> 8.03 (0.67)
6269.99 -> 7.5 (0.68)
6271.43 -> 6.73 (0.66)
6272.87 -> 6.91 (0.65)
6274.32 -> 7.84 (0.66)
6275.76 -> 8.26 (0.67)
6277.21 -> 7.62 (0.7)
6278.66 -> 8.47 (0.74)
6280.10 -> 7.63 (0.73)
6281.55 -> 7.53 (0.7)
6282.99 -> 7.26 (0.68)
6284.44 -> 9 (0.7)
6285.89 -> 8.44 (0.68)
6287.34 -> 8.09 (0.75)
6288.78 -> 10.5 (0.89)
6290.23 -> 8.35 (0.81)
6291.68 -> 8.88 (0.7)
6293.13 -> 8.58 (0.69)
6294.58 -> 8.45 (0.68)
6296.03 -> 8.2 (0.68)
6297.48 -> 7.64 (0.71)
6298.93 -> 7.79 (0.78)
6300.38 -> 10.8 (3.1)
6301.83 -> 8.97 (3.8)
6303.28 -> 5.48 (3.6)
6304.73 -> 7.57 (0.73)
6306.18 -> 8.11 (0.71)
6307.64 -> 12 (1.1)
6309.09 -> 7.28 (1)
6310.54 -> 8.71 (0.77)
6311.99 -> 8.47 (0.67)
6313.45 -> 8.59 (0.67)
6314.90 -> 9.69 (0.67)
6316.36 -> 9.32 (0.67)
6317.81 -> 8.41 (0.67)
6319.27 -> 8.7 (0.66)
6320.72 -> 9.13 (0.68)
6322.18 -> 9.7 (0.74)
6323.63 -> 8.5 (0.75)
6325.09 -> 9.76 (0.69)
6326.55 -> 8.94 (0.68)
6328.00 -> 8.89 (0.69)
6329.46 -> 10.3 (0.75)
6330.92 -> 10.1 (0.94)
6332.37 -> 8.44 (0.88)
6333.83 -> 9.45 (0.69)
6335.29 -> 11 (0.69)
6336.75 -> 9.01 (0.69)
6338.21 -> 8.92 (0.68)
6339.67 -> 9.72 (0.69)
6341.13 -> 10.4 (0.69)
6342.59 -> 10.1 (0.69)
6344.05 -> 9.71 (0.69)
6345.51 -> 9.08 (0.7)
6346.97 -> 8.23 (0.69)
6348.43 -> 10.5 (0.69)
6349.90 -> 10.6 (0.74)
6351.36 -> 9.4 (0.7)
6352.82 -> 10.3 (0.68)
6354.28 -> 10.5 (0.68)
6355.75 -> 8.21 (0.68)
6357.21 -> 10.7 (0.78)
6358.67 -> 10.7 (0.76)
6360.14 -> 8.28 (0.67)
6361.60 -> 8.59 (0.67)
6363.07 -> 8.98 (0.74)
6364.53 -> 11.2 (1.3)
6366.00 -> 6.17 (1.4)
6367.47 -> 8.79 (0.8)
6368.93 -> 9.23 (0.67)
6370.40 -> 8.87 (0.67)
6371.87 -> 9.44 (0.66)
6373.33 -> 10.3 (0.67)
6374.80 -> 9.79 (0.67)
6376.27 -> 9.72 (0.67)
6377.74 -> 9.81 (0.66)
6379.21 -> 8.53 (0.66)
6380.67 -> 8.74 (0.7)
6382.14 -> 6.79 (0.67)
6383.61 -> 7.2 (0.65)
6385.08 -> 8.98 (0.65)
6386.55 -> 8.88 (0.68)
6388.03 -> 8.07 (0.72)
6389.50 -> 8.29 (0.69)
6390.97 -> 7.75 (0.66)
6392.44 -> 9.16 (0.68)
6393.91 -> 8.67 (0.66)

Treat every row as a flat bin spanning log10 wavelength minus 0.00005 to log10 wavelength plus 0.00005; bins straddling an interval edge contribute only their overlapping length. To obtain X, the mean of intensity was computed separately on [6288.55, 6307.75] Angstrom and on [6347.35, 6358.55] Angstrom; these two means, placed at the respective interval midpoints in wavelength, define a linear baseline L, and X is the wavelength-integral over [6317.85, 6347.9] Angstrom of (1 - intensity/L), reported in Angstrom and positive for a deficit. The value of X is 0.2 Angstrom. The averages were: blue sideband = 8.51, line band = 9.39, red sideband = 10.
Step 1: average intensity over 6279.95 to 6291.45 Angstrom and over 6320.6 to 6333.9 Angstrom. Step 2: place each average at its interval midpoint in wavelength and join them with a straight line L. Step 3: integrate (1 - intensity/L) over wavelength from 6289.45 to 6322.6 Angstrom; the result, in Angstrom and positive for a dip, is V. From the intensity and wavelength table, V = 0.8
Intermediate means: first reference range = 8.41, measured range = 8.64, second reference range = 9.32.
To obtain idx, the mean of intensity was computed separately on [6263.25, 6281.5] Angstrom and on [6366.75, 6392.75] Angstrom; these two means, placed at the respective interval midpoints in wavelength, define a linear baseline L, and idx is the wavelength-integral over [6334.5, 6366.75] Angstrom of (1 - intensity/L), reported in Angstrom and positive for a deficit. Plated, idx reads -3.9 Angstrom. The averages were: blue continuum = 7.79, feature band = 9.56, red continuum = 8.79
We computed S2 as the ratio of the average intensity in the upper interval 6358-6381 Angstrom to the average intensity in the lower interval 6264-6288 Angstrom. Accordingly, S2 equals 1.2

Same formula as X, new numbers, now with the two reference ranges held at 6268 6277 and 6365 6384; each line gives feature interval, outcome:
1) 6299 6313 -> -1.1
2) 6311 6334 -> -2.8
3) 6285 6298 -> -1.4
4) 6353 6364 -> -1.2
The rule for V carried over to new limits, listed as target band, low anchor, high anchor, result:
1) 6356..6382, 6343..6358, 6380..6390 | -1.01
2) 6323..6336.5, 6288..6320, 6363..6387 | -1.12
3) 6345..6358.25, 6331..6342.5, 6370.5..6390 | -0.58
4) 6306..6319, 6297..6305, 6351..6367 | -1.01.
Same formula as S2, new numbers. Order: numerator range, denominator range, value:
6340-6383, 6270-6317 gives 1.12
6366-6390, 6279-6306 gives 1.06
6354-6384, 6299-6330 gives 1.02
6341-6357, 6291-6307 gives 1.18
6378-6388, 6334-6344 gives 0.84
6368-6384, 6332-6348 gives 0.95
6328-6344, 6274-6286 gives 1.21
